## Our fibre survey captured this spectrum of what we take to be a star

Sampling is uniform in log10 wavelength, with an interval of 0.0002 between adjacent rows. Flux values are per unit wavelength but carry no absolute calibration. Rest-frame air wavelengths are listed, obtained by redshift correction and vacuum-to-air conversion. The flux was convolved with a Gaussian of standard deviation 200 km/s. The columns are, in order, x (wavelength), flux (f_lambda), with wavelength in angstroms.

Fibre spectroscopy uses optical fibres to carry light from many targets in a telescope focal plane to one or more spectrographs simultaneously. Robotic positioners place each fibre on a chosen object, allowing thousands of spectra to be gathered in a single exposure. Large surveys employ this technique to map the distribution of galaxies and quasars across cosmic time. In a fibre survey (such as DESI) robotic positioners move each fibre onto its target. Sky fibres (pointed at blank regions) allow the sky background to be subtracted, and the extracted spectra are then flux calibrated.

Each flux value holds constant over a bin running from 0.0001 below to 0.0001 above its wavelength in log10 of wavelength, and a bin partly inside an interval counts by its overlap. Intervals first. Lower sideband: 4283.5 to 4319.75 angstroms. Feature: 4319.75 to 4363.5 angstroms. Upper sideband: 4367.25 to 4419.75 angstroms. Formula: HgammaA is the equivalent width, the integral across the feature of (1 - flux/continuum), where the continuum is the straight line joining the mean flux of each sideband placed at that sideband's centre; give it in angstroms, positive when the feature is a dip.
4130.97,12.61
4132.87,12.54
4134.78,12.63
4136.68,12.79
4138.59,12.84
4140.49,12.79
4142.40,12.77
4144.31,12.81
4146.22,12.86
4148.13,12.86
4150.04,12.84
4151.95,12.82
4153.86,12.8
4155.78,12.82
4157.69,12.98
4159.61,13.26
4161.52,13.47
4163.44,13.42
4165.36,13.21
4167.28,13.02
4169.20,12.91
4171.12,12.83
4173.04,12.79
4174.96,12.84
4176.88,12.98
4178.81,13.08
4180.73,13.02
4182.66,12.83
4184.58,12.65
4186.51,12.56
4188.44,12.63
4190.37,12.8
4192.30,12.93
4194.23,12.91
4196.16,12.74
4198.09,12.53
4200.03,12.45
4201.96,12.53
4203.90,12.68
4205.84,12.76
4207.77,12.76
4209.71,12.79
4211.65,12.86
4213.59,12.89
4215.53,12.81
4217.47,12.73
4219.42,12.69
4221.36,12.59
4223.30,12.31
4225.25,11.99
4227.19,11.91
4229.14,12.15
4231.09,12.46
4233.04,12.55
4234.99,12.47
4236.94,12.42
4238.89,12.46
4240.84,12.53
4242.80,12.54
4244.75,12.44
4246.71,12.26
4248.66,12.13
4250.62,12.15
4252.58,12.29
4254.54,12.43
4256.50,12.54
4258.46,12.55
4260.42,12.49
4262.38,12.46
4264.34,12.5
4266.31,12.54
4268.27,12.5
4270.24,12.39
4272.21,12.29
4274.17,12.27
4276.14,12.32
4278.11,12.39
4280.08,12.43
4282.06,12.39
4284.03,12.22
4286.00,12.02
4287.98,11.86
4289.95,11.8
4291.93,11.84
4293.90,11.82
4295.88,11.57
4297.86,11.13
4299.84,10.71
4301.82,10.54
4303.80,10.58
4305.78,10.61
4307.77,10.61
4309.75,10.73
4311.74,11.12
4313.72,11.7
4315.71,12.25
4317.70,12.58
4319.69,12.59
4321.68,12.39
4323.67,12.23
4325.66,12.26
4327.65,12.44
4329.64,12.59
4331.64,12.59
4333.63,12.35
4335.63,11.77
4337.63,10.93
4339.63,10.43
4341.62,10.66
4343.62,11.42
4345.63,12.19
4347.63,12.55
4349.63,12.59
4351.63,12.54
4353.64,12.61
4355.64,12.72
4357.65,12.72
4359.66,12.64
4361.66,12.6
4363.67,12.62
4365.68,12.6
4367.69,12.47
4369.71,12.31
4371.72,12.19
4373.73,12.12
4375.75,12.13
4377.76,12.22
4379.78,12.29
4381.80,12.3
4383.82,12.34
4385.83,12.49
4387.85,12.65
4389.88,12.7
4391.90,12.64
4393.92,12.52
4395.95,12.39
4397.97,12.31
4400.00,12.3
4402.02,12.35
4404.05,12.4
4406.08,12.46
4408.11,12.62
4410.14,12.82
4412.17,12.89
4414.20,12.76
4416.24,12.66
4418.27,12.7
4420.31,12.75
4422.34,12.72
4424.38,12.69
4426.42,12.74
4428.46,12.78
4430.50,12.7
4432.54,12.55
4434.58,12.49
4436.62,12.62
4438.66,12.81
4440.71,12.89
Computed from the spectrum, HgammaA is -1.0 angstroms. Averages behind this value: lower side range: 11.5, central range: 12.2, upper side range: 12.5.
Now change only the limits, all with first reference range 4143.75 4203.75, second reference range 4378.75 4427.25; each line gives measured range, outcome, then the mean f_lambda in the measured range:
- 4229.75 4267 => 1.0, 12.4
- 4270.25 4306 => 2.7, 11.8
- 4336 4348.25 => 1.3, 11.3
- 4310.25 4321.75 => 0.6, 12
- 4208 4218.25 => 0.0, 12.8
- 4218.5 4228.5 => 0.4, 12.3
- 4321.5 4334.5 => 0.3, 12.4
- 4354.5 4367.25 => 0.0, 12.6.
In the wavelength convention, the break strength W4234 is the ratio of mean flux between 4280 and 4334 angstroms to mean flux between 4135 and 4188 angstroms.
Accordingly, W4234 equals 0.91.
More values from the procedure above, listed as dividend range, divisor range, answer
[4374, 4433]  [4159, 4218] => 0.98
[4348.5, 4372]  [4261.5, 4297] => 1.03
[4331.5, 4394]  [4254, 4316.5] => 1.03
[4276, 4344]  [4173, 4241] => 0.93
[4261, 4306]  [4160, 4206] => 0.93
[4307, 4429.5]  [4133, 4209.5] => 0.96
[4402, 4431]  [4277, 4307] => 1.09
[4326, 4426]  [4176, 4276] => 0.99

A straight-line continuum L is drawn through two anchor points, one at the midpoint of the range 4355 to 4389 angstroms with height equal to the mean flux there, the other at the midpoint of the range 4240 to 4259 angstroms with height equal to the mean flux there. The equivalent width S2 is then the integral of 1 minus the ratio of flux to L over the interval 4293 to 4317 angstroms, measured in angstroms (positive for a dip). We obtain 2.5 angstroms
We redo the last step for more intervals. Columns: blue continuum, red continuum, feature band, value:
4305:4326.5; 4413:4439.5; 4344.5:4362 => -0.7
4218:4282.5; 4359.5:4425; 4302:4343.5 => 2.7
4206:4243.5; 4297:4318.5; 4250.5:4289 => -1.9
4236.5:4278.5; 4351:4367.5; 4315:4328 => 0.2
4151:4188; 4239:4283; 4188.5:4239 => 0.4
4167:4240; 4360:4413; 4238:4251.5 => 0.3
